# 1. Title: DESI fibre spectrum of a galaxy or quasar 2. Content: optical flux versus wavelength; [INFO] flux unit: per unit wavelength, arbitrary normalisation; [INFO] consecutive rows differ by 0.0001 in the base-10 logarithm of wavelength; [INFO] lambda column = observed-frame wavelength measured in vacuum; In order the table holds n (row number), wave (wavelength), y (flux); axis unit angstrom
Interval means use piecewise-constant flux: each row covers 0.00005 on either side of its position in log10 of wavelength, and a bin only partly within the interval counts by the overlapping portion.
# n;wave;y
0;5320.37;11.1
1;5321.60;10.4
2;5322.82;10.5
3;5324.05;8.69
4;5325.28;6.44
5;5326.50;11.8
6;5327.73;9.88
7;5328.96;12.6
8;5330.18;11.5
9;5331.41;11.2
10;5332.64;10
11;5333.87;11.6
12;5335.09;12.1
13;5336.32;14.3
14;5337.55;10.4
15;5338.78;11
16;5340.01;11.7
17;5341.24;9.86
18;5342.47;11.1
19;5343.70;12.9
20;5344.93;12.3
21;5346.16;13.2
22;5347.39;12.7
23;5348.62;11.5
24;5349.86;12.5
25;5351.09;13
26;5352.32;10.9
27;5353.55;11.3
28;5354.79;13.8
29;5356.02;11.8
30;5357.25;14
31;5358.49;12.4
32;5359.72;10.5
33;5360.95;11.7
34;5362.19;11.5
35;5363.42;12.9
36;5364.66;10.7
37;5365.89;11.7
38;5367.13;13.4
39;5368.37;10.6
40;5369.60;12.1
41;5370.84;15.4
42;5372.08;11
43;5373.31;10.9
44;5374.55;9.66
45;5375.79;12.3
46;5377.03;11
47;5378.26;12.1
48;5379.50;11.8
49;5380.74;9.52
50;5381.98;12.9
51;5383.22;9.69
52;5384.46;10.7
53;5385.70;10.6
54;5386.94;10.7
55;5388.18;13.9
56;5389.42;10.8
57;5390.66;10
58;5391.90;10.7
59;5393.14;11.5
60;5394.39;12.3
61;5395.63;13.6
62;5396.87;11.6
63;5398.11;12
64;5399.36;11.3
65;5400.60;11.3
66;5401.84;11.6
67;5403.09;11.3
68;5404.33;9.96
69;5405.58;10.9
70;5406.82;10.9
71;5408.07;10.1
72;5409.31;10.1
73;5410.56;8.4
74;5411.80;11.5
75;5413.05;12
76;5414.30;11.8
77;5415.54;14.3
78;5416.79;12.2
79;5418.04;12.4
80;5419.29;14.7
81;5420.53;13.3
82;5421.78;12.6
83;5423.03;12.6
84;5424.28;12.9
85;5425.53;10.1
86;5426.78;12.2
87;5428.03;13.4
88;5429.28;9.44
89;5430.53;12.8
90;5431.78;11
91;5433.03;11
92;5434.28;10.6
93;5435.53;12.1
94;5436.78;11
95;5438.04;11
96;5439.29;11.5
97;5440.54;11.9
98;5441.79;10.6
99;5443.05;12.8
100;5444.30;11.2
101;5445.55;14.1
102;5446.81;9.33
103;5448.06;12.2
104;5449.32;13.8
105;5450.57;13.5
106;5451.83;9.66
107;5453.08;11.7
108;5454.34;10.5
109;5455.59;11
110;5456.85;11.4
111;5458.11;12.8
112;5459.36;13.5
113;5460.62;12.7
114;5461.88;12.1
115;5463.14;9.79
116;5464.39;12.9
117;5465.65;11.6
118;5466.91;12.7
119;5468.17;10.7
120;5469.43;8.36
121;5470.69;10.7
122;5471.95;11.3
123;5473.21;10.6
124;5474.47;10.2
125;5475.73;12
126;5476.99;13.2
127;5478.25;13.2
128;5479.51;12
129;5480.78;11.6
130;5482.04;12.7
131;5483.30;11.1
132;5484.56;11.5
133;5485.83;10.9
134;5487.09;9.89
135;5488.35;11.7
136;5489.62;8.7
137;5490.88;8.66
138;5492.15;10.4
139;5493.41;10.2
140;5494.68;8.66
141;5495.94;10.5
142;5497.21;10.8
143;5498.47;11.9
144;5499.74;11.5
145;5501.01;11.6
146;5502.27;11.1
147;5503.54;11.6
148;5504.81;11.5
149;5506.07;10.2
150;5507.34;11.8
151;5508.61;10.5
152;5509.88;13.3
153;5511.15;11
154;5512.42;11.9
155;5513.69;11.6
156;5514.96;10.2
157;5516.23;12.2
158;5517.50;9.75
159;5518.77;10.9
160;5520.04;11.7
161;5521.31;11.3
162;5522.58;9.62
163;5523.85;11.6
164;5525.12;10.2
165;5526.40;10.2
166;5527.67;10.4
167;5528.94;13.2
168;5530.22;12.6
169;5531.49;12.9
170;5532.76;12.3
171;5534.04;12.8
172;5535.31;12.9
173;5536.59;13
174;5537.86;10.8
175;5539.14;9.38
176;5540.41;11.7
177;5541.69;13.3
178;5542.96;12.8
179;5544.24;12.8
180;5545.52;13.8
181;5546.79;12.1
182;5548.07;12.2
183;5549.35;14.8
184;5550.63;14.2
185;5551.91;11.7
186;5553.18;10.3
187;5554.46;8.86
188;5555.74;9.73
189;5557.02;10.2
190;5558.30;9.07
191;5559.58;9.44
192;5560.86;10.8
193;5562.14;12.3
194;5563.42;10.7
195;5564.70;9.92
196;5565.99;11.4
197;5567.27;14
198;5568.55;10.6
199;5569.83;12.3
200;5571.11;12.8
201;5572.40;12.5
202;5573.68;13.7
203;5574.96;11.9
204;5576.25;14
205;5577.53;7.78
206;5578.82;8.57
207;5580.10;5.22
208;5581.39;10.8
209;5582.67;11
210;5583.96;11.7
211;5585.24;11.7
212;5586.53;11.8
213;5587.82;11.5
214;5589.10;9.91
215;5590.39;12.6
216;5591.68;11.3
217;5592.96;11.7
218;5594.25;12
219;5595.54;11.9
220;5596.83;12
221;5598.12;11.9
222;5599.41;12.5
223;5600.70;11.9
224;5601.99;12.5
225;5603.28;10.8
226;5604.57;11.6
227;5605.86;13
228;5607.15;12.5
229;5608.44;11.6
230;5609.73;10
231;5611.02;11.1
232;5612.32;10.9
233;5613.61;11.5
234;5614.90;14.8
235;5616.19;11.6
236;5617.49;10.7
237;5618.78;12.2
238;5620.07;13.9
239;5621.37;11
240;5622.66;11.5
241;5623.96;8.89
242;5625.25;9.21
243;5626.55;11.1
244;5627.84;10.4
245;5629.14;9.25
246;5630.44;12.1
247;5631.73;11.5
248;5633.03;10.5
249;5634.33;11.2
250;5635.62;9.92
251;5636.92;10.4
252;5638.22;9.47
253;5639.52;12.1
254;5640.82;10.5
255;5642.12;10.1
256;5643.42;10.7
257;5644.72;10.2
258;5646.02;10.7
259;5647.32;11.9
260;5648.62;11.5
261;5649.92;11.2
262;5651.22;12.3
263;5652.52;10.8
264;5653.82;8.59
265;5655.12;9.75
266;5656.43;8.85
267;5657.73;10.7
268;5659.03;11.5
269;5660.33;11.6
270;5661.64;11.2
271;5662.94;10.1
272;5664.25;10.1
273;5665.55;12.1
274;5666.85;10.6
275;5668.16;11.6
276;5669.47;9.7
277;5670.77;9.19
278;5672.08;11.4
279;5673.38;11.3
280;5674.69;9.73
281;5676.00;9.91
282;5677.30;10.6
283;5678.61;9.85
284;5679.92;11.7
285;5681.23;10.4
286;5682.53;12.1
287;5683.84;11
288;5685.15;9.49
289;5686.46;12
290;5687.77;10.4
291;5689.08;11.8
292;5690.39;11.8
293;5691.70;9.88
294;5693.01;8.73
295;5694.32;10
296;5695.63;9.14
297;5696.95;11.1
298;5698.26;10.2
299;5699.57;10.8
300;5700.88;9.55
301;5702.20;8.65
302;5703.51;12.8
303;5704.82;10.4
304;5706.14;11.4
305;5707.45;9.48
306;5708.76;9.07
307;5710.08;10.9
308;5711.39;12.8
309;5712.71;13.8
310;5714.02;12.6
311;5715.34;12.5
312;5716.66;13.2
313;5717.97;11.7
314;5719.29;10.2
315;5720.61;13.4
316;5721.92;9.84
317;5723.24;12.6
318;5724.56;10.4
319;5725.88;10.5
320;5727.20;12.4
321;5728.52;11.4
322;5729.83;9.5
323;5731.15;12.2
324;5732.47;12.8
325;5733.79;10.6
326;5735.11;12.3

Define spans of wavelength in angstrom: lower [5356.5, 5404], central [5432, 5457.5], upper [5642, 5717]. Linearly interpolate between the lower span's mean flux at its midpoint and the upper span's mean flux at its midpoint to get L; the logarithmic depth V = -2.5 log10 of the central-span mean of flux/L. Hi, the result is -0.01 mag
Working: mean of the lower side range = 11.6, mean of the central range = 11.5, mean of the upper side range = 10.8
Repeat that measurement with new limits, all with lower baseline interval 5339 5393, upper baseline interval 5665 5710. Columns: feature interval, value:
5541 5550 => -0.185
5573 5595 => -0.011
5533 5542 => -0.082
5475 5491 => -0.011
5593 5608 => -0.113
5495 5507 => 0.007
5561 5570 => -0.053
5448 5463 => -0.057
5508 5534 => -0.025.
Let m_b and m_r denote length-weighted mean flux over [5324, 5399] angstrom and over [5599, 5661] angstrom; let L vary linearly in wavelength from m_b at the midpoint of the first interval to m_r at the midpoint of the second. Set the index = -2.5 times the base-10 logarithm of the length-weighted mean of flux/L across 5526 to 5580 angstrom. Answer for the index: -0.04 mag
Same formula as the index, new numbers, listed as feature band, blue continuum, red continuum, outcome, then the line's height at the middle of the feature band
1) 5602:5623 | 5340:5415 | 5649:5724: -0.08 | 11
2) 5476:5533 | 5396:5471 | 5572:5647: 0.02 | 11.5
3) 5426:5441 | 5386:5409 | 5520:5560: -0.01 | 11.4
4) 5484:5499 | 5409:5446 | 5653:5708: 0.12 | 11.5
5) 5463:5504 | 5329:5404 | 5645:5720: 0.03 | 11.4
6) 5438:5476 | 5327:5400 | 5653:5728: -0.01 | 11.5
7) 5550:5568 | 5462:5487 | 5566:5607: 0.06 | 11.5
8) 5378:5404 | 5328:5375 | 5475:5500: 0.02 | 11.6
